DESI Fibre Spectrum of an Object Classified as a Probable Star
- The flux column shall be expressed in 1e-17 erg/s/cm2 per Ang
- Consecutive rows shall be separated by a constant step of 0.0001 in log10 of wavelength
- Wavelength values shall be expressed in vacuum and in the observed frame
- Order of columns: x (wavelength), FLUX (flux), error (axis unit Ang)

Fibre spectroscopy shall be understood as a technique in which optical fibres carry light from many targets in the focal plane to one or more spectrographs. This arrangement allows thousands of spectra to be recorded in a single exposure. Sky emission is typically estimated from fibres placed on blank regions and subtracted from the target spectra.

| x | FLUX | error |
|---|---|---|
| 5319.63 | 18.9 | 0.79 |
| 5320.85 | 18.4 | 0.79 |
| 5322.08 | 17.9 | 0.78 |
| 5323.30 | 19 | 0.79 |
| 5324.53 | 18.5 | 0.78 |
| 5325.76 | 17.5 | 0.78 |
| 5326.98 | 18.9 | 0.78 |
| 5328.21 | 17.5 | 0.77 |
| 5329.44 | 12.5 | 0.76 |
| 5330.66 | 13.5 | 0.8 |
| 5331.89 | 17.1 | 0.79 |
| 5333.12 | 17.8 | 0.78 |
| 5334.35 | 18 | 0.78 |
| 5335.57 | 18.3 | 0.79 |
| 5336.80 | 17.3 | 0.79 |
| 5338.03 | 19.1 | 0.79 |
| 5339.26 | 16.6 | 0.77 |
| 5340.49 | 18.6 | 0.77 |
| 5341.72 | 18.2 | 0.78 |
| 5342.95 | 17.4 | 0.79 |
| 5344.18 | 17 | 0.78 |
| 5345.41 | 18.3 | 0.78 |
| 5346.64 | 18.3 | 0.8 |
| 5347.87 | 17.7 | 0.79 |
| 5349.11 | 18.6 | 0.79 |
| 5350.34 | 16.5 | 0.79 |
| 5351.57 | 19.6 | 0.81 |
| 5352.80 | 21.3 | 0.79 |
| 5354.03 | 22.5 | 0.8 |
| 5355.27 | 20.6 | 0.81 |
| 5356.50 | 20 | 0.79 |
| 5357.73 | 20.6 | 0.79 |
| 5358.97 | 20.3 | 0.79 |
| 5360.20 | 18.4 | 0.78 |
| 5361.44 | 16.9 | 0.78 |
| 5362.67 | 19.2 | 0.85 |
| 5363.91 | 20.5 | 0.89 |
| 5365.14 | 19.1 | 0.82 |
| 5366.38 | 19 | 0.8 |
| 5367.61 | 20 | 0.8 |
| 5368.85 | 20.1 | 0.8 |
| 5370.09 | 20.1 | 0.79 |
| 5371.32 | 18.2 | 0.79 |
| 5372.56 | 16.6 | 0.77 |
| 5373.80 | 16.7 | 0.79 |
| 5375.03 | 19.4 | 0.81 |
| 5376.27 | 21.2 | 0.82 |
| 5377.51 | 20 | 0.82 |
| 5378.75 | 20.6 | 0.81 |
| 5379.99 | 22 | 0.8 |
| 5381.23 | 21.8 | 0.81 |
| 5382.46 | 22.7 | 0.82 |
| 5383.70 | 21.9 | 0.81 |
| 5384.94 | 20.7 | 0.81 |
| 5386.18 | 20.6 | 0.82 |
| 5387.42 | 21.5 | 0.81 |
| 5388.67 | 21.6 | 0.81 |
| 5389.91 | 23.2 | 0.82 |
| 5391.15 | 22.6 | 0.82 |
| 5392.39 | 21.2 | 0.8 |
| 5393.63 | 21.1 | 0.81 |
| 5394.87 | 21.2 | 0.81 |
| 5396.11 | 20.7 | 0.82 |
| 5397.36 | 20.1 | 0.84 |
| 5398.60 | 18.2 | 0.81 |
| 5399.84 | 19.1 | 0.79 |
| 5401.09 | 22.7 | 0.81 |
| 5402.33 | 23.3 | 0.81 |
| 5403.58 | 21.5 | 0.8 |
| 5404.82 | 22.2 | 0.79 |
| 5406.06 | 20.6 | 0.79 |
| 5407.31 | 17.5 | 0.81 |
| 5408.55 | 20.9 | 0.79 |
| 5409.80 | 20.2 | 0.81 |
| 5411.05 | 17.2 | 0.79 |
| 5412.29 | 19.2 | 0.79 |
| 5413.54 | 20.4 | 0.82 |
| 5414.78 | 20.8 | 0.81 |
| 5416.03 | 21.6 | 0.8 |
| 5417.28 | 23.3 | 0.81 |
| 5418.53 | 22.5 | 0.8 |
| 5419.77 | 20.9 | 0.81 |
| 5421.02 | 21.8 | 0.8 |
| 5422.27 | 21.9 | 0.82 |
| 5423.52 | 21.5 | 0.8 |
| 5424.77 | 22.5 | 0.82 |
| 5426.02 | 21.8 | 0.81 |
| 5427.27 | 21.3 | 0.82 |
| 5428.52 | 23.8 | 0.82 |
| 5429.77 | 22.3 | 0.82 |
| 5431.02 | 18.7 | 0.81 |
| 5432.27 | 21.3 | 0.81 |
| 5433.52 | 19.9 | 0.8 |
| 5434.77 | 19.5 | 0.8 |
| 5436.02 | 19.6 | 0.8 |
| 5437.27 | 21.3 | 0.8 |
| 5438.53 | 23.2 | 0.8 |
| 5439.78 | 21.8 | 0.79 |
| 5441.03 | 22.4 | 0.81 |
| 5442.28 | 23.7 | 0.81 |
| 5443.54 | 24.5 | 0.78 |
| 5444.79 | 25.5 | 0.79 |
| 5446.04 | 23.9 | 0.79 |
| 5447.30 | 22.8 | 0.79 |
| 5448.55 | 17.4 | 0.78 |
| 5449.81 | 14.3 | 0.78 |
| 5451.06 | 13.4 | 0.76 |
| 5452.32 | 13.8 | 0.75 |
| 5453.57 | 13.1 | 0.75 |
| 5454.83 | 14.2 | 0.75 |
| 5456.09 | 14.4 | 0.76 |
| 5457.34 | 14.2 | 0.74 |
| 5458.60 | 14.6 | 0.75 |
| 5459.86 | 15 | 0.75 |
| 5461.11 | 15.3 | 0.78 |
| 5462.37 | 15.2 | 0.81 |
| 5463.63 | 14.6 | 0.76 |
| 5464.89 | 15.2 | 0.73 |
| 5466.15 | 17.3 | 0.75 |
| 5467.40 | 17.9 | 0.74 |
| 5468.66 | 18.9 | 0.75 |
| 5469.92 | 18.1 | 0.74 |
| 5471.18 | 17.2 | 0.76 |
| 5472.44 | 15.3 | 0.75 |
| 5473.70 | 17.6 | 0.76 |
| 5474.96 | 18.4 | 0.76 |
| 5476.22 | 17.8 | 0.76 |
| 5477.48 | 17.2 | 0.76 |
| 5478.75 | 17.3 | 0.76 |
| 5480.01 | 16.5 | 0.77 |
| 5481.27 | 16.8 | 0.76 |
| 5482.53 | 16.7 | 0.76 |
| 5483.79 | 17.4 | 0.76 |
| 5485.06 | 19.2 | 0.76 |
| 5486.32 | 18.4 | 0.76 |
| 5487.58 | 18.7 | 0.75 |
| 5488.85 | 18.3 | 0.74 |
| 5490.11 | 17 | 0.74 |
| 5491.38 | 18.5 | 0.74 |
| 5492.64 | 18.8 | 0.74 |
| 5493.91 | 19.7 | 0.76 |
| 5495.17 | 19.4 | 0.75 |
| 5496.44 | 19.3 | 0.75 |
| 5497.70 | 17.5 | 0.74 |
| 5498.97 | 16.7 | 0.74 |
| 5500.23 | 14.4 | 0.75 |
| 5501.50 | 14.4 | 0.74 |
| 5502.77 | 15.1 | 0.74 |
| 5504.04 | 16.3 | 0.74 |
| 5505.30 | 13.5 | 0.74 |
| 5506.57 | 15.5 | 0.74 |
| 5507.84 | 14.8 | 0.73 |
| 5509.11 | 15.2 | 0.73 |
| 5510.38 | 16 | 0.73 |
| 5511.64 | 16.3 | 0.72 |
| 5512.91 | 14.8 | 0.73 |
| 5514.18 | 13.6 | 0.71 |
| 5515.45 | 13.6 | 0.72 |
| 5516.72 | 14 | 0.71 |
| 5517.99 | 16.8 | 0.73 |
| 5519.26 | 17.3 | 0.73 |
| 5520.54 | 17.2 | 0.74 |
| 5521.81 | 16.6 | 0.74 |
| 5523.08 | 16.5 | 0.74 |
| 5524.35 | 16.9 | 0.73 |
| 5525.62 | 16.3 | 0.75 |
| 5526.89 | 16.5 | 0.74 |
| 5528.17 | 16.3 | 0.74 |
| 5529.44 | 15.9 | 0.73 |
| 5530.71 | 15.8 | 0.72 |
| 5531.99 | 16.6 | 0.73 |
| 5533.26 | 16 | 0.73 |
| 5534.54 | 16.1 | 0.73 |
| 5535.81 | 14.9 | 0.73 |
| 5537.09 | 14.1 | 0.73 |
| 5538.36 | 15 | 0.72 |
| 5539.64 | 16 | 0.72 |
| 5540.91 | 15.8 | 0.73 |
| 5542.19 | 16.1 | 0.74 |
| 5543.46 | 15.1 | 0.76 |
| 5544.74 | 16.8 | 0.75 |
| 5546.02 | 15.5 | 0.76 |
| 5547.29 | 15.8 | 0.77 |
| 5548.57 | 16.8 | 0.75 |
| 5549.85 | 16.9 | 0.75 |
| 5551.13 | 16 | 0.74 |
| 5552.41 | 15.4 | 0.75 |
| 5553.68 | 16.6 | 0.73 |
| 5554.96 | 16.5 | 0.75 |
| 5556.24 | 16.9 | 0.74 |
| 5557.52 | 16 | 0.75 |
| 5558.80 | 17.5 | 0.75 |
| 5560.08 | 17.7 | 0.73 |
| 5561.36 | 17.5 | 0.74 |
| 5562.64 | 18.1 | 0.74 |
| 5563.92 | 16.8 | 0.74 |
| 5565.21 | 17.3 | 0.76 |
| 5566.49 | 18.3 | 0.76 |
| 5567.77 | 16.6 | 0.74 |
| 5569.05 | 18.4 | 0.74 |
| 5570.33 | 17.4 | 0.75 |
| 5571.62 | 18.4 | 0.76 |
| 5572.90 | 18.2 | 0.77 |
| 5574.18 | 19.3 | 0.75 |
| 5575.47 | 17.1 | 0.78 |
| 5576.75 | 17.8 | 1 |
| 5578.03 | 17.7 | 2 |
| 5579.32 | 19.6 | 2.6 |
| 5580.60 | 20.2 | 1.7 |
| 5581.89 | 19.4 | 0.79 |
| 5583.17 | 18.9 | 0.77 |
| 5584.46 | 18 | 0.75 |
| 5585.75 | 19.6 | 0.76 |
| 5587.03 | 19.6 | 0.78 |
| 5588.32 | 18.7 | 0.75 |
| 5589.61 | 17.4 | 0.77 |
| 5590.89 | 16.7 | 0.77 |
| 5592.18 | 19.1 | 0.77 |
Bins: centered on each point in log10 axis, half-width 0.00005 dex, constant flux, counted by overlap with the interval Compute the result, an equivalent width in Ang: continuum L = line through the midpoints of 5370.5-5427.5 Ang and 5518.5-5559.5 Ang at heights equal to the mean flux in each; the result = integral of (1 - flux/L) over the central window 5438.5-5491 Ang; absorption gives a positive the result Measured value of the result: 2.8 Ang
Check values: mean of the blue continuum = 20.8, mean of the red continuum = 16.2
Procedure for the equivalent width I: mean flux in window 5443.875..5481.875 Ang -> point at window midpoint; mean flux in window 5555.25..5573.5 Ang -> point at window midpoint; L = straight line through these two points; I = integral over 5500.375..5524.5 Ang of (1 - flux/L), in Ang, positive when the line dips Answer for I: 2.4 Ang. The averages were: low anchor 16.8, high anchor 17.5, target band 15.4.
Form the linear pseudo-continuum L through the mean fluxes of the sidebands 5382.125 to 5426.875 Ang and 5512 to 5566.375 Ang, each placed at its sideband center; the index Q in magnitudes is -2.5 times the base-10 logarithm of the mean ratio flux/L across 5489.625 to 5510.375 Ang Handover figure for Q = 0.06 mag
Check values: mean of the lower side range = 21.1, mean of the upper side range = 16.2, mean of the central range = 16.6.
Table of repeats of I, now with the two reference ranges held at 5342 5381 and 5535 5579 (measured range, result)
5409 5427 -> -2.5 Ang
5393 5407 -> -1.6 Ang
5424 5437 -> -1.9 Ang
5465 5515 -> 2.0 Ang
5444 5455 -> 0.2 Ang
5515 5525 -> 0.6 Ang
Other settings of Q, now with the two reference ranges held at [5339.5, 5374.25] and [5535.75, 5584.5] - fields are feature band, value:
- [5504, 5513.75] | 0.16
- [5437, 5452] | -0.16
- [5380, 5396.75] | -0.16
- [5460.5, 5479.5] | 0.06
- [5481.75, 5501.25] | -0.01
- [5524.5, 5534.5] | 0.07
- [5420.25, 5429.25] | -0.20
